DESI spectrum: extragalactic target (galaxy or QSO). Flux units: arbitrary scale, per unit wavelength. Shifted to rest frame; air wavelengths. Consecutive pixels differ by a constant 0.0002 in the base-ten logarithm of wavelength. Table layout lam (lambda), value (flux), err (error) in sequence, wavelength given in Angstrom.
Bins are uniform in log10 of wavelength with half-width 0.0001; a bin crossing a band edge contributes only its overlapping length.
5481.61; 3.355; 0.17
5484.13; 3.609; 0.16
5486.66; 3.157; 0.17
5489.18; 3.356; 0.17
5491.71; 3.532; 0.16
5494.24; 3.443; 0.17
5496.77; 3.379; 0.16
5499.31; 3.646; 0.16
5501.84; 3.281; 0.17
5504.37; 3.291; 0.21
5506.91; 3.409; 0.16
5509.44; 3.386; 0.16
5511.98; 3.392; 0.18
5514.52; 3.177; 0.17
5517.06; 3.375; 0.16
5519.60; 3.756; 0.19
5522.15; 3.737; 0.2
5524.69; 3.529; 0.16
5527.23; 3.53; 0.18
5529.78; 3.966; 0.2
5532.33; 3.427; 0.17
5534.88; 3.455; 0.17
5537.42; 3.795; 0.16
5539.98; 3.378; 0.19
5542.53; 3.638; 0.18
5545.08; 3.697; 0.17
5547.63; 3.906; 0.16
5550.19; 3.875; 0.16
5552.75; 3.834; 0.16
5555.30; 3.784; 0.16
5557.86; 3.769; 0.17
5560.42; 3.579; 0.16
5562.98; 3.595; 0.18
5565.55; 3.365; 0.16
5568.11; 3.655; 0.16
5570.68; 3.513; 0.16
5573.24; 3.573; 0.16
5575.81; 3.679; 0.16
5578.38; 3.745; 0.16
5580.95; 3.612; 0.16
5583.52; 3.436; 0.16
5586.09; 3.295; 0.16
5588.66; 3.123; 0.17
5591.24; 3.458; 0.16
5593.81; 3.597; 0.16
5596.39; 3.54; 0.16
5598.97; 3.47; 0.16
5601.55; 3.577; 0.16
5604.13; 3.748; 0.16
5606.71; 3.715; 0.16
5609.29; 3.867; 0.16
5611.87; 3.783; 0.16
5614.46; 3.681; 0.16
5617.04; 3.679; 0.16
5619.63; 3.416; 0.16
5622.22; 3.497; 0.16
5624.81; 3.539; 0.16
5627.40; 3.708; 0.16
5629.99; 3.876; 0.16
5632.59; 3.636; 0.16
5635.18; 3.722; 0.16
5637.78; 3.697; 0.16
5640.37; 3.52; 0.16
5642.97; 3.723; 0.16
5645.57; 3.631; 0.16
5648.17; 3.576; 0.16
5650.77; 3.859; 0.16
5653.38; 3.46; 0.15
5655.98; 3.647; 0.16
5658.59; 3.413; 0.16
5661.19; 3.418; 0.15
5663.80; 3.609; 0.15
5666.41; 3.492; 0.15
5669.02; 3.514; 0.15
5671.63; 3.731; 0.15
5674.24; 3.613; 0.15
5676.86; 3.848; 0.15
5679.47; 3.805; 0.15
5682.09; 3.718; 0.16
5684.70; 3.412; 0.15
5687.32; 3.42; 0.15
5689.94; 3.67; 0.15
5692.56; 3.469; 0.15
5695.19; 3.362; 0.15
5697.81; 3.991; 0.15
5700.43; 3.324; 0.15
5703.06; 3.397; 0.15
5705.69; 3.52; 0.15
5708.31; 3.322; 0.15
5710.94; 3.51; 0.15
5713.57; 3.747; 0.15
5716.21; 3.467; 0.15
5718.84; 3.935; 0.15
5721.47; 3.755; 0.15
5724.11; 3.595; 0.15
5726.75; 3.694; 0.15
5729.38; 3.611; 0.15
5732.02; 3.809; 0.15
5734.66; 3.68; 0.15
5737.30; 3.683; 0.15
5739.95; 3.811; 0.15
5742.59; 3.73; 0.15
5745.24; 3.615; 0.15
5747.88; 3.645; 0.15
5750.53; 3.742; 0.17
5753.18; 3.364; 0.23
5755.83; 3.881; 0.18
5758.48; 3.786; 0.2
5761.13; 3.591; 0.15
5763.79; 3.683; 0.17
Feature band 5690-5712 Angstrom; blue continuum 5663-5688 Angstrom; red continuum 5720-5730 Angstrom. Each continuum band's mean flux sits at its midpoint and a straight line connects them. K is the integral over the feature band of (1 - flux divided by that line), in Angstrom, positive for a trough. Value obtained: 0.9 Angstrom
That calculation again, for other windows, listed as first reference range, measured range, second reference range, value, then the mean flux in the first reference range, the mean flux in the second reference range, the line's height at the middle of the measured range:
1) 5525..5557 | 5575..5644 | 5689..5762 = 1.18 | 3.69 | 3.63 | 3.67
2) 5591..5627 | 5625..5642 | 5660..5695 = -0.36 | 3.62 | 3.59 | 3.61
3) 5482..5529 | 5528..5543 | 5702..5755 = -0.57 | 3.45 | 3.64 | 3.47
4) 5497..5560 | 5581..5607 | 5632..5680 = 0.80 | 3.58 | 3.62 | 3.6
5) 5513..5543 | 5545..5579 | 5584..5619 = -1.10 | 3.56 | 3.57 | 3.57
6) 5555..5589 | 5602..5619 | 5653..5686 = -0.73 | 3.56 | 3.6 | 3.57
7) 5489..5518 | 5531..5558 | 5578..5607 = -1.86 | 3.39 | 3.51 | 3.45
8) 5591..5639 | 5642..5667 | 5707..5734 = 0.43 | 3.65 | 3.65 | 3.65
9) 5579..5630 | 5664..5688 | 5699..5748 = -0.11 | 3.58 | 3.62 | 3.61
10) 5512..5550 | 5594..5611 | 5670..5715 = -0.30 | 3.6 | 3.58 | 3.59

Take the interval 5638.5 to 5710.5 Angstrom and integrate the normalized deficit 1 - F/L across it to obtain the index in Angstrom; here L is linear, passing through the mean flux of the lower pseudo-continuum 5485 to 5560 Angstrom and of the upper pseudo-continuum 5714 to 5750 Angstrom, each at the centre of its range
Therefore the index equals 1.6 Angstrom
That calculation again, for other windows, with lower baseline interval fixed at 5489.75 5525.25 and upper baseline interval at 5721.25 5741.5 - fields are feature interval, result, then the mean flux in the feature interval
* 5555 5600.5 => -0.14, 3.54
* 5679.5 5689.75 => 0.22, 3.57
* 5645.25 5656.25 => -0.07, 3.63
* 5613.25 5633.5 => -0.28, 3.63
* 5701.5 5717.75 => 0.79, 3.5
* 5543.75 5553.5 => -0.92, 3.83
